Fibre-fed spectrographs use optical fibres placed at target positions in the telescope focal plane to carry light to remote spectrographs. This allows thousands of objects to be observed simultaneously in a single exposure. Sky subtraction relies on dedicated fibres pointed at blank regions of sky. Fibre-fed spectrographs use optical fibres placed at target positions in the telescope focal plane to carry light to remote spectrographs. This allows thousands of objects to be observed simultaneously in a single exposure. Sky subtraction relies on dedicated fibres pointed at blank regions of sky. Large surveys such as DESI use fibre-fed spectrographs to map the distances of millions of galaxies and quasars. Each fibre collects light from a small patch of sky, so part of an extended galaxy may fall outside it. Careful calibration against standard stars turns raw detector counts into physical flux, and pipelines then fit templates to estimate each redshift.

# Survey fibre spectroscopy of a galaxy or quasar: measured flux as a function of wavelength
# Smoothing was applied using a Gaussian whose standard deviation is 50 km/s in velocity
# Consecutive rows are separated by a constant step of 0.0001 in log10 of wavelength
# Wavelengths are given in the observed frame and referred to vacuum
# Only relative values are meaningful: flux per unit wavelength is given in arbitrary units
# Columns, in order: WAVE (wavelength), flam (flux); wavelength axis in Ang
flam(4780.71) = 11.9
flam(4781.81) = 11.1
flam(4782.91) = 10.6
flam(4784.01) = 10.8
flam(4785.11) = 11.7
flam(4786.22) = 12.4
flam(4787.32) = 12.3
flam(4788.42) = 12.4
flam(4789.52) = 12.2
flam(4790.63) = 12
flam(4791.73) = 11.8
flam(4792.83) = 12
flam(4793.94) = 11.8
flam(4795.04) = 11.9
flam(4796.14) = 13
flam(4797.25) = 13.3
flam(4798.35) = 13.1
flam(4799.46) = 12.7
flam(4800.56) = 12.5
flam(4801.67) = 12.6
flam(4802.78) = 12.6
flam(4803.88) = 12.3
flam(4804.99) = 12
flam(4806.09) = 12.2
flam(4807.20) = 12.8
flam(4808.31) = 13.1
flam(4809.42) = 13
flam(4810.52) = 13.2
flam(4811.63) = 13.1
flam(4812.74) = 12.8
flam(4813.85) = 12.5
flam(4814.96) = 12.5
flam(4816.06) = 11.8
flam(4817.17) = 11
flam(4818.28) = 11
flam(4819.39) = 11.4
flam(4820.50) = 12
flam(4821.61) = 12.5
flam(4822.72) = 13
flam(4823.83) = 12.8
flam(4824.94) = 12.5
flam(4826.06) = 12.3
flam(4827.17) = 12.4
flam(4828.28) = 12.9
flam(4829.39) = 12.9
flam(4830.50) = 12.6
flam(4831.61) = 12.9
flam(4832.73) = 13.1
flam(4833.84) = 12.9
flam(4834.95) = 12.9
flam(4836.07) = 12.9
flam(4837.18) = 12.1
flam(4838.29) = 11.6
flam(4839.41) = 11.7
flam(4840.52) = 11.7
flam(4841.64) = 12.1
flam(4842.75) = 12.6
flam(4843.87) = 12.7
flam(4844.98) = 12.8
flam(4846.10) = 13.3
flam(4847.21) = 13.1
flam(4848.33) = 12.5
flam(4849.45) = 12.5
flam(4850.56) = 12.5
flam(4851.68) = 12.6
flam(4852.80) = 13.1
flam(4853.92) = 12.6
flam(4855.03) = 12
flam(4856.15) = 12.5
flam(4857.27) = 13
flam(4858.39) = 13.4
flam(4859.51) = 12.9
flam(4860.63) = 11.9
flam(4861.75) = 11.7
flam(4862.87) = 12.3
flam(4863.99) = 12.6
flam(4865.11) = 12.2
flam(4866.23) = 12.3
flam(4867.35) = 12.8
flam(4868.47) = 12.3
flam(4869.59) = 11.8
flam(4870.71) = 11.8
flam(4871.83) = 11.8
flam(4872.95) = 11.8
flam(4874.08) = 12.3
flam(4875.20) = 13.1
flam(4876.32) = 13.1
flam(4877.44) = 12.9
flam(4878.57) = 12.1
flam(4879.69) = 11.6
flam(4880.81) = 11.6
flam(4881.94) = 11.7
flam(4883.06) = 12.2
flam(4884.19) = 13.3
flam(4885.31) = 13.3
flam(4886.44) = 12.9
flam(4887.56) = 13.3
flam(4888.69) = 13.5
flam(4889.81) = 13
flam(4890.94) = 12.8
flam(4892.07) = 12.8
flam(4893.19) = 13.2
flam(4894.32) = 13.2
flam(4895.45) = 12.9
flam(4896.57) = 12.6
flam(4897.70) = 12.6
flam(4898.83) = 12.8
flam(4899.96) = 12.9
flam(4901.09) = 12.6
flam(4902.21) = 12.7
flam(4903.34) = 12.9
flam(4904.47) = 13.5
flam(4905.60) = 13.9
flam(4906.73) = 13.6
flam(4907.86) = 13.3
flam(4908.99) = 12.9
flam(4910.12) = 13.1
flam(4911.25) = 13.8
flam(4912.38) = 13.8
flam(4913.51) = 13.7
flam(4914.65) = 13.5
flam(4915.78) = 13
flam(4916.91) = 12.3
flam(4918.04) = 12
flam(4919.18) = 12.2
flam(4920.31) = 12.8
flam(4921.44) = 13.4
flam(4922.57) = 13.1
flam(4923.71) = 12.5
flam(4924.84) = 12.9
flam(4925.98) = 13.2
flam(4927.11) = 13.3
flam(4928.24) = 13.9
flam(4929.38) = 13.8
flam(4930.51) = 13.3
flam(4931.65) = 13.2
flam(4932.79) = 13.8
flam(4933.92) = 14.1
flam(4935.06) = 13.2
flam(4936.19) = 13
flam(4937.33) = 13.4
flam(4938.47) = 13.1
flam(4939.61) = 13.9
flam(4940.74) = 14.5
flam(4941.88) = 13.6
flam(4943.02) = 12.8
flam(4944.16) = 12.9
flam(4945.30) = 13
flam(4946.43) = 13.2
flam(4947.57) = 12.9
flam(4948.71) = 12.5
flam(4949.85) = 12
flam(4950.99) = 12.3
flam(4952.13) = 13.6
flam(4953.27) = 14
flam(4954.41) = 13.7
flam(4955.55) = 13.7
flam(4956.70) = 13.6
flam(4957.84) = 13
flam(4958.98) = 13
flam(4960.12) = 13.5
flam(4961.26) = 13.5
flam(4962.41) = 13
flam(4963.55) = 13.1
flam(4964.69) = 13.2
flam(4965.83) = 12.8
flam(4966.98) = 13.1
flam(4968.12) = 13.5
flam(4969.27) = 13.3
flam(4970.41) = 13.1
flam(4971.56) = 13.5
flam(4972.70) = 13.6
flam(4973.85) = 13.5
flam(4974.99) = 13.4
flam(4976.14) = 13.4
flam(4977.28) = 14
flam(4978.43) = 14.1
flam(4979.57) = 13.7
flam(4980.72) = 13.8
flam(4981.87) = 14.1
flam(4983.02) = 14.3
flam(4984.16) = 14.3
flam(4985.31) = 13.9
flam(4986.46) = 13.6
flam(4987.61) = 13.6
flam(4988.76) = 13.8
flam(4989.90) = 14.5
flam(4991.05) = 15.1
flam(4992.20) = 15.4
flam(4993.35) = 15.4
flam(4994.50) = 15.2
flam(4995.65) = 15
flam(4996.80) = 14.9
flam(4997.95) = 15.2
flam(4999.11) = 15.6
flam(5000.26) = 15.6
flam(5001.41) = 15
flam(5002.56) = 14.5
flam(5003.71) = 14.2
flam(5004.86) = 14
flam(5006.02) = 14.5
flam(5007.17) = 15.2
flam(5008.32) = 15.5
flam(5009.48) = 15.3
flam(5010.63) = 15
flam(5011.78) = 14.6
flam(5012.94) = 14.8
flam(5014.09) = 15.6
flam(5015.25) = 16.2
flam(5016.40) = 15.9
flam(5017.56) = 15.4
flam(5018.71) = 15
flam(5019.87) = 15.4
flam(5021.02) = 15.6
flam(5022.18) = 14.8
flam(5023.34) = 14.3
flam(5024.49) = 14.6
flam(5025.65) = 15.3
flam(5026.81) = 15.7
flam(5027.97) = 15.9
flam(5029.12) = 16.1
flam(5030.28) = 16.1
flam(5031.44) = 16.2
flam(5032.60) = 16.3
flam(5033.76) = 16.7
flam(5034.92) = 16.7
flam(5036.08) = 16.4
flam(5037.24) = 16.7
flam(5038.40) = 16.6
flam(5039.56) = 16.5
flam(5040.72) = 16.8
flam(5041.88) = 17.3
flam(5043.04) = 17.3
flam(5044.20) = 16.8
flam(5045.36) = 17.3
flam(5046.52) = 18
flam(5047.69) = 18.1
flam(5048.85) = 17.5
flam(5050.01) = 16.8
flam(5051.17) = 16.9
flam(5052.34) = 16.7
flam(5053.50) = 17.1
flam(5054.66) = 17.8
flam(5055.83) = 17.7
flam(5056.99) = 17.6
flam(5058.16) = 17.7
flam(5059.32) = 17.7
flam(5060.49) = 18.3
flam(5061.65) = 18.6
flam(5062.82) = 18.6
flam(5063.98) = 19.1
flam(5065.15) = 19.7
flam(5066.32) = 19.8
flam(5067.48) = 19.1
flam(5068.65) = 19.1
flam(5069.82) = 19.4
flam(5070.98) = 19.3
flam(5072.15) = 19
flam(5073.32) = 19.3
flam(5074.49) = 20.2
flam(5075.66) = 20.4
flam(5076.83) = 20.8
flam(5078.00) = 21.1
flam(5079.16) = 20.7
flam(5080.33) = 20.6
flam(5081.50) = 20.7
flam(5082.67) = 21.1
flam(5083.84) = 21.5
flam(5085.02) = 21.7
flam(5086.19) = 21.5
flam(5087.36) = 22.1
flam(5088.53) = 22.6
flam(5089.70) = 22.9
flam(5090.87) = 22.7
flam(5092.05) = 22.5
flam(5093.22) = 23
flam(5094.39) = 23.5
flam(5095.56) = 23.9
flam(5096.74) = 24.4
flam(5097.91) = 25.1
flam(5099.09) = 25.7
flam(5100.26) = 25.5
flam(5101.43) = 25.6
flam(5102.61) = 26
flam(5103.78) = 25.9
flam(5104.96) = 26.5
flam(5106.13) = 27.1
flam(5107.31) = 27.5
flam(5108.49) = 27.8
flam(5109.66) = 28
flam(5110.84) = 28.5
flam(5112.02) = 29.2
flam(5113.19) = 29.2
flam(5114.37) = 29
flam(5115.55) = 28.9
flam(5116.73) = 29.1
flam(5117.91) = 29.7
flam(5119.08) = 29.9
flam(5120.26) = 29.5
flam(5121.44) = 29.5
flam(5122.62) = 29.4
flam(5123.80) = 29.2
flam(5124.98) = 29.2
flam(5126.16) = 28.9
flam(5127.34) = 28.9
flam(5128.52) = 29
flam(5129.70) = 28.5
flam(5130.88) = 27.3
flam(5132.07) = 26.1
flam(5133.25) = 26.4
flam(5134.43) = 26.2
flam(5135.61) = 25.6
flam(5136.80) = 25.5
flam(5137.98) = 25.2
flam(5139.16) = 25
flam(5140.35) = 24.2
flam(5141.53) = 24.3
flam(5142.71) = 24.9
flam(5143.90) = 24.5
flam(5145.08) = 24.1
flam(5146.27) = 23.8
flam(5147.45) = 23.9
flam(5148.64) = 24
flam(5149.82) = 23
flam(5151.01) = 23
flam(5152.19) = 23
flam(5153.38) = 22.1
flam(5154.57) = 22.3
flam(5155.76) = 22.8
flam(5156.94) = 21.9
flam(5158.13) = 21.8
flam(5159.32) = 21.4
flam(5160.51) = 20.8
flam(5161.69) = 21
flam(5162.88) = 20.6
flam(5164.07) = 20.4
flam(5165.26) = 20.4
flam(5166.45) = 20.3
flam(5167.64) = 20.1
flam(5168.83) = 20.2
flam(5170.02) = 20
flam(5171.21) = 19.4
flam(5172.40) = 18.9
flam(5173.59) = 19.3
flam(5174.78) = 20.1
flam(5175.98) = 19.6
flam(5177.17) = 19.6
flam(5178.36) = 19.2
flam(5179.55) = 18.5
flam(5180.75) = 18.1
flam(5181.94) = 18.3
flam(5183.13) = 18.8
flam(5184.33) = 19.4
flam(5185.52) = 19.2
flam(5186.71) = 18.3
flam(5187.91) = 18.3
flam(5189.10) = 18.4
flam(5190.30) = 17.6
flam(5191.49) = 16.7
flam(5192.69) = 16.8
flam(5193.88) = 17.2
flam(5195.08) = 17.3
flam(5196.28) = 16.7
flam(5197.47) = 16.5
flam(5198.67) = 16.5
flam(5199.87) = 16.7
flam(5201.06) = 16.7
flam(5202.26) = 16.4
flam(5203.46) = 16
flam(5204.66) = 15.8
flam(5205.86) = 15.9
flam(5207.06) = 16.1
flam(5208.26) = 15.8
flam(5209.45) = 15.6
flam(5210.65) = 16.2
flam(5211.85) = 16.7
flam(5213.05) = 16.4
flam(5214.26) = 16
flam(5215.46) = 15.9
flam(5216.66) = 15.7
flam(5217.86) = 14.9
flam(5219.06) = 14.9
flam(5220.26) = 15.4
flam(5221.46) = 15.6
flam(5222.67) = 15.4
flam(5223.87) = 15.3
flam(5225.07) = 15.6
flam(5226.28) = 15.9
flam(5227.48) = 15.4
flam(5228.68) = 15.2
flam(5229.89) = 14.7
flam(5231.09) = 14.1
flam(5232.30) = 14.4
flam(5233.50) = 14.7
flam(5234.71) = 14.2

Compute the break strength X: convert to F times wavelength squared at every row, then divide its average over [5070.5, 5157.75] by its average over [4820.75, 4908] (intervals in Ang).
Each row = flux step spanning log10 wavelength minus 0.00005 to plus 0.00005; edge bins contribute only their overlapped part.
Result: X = 2.2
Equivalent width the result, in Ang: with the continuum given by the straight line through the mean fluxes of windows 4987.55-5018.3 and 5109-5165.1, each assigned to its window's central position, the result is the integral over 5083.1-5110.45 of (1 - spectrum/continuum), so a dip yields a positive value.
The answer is -2.4 Ang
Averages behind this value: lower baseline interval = 15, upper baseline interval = 25.7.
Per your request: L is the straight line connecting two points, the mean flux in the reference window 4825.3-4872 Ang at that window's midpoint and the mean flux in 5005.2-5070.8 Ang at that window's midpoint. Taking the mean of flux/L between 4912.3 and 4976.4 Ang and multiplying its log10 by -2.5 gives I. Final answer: 0.11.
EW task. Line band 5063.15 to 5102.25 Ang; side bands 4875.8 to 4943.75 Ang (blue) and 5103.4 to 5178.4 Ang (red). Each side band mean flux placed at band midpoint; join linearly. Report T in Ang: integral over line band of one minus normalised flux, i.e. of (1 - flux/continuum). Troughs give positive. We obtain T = 0.3 Ang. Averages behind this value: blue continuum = 13.1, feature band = 21.6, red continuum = 24.7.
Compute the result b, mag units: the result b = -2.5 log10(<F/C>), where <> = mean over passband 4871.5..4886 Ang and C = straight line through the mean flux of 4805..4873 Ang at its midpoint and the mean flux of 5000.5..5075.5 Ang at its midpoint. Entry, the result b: 0.08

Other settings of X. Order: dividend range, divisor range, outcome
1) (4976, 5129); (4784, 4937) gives 1.67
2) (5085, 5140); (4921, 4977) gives 2.13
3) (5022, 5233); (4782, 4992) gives 1.75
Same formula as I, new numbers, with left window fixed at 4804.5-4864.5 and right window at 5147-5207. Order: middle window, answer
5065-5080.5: -0.15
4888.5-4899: 0.06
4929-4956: 0.10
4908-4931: 0.08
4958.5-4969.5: 0.15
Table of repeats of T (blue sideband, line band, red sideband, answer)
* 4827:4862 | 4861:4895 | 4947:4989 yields 0.81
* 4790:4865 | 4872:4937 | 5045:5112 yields 9.50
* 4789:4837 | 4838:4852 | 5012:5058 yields 0.63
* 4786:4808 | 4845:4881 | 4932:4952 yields 0.88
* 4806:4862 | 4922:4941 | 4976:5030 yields 0.62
